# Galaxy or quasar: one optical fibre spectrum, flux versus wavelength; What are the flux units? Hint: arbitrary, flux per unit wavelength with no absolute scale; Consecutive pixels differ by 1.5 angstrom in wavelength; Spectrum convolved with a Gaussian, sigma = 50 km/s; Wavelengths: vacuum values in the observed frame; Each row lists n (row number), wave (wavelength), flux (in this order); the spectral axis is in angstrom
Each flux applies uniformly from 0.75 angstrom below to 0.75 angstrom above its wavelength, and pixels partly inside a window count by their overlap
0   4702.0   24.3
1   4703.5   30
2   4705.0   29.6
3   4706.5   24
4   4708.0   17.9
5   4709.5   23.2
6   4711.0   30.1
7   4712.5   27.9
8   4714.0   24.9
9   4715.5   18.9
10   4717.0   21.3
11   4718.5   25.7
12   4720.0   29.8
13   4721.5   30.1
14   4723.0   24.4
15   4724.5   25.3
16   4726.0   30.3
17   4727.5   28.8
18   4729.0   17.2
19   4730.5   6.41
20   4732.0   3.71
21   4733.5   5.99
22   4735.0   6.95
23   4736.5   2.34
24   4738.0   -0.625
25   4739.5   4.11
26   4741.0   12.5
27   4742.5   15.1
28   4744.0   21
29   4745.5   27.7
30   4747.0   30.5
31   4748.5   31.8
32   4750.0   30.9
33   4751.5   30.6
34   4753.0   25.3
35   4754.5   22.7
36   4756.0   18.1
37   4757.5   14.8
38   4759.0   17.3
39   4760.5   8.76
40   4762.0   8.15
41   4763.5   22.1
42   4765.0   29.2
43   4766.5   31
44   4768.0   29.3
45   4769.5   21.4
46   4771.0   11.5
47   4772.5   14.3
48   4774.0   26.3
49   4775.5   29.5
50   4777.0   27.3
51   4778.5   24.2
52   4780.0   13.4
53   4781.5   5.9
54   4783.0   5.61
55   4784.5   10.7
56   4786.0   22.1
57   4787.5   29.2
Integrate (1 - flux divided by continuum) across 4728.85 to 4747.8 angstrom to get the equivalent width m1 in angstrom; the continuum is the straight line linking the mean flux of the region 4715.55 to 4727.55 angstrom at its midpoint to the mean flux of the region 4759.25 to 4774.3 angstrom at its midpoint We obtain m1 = 9.6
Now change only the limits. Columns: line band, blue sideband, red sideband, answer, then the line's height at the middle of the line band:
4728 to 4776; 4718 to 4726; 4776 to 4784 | 5.32 angstrom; 21.3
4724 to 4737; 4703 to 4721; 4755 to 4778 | 5.33 angstrom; 23.7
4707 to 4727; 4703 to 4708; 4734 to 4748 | -3.32 angstrom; 22.1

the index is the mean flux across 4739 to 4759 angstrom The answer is 22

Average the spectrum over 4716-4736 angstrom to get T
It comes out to 19.5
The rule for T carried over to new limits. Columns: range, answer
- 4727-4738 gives 9.04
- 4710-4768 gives 20.2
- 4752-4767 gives 19.7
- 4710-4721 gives 25.6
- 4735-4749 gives 15.3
